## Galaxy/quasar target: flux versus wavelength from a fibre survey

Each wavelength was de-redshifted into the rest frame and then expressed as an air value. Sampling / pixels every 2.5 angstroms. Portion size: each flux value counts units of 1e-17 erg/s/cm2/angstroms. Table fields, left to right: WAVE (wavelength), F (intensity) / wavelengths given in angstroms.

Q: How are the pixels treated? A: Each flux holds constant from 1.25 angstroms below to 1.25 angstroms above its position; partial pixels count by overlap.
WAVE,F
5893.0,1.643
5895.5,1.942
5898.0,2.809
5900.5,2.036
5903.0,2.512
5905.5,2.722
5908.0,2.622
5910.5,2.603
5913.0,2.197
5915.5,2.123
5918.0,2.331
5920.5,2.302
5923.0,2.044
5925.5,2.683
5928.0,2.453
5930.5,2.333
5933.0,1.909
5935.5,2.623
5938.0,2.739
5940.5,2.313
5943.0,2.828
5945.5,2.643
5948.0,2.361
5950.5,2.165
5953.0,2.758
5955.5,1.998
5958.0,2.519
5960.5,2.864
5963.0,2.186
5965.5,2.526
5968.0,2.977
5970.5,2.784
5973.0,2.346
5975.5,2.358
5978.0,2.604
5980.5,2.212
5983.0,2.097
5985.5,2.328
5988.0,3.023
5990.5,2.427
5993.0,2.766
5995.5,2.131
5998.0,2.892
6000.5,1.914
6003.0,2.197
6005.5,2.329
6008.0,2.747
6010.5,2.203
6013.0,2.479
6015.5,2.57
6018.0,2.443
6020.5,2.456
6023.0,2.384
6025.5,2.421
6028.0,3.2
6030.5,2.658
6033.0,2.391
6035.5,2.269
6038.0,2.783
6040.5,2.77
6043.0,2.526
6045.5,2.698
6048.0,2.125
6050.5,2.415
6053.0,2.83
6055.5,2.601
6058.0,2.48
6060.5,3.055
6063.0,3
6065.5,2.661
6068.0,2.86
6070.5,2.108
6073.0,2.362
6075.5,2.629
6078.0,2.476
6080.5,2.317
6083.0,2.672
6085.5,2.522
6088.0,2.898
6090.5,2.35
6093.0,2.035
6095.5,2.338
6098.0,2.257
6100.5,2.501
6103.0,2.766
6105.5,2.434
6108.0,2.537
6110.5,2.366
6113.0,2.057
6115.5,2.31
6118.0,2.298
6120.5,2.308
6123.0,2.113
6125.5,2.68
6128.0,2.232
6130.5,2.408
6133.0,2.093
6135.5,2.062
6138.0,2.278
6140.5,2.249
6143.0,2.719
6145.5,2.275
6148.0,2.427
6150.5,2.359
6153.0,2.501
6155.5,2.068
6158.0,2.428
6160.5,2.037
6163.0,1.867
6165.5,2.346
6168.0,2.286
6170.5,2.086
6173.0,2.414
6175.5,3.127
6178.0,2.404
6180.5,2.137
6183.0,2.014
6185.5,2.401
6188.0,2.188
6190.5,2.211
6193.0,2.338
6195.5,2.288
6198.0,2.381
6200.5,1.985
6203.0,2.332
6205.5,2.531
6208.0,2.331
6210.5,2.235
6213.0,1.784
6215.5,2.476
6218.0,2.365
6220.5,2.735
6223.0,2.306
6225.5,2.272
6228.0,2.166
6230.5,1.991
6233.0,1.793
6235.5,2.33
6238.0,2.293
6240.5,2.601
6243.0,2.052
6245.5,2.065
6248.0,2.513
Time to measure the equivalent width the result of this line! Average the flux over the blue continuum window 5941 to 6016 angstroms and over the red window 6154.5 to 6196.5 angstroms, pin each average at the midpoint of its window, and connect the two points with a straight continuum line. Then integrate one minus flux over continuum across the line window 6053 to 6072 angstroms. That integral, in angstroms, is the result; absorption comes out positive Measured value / -2.4 angstroms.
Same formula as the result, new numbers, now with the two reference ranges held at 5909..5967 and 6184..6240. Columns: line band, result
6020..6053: -2.8 angstroms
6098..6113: -0.9 angstroms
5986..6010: -1.0 angstroms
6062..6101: -2.7 angstroms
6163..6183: -0.5 angstroms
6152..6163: 0.4 angstroms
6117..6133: -0.1 angstroms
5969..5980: -0.5 angstroms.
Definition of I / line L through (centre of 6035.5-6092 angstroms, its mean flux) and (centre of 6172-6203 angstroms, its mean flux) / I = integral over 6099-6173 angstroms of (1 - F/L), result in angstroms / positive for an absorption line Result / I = 3.6 angstroms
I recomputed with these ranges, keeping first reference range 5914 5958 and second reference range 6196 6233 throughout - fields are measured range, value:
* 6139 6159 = -0.7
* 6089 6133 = -0.7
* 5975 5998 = -1.0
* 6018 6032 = -1.5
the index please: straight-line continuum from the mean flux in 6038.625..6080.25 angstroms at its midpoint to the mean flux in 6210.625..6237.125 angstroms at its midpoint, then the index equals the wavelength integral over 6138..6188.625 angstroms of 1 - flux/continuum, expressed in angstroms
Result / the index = 0.92 angstroms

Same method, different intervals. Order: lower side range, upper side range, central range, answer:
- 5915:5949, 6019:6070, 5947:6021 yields 1.5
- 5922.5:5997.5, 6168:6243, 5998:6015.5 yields 0.5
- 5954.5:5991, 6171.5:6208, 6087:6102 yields 0.1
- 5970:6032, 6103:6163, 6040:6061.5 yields -1.7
